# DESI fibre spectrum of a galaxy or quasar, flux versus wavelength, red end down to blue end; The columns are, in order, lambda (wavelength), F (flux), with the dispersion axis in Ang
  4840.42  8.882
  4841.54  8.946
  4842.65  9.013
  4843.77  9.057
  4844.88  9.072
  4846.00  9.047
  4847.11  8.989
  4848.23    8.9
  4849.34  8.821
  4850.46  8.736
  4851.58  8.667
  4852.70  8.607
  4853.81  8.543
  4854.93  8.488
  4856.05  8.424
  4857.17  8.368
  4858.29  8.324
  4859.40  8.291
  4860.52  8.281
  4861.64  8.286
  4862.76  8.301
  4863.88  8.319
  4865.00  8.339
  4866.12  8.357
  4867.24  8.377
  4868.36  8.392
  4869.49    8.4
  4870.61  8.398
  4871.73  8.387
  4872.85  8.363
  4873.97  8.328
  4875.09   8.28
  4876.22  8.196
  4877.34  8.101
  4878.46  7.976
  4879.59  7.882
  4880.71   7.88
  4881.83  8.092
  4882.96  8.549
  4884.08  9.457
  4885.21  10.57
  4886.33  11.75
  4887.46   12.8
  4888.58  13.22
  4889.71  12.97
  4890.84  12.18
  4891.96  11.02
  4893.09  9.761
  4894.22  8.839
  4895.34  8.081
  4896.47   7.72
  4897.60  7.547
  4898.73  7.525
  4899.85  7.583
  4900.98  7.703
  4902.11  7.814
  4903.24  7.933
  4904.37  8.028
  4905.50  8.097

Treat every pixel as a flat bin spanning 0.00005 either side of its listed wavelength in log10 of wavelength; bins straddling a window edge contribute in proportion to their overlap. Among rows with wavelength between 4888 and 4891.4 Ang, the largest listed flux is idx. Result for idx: 13.22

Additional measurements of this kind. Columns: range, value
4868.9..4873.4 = 8.4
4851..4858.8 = 8.667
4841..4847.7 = 9.072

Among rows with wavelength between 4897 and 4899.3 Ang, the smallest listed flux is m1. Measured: 7.525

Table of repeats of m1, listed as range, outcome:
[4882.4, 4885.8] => 8.549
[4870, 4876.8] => 8.196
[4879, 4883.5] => 7.88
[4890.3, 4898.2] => 7.547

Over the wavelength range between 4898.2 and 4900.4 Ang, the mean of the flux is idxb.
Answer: 7.58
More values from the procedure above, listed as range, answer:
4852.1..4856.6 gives 8.52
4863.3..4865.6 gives 8.33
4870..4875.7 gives 8.35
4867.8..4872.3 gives 8.39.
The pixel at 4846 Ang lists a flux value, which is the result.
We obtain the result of 9.047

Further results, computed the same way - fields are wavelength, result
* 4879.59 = 7.882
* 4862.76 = 8.301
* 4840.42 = 8.882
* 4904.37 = 8.028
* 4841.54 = 8.946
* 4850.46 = 8.736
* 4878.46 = 7.976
